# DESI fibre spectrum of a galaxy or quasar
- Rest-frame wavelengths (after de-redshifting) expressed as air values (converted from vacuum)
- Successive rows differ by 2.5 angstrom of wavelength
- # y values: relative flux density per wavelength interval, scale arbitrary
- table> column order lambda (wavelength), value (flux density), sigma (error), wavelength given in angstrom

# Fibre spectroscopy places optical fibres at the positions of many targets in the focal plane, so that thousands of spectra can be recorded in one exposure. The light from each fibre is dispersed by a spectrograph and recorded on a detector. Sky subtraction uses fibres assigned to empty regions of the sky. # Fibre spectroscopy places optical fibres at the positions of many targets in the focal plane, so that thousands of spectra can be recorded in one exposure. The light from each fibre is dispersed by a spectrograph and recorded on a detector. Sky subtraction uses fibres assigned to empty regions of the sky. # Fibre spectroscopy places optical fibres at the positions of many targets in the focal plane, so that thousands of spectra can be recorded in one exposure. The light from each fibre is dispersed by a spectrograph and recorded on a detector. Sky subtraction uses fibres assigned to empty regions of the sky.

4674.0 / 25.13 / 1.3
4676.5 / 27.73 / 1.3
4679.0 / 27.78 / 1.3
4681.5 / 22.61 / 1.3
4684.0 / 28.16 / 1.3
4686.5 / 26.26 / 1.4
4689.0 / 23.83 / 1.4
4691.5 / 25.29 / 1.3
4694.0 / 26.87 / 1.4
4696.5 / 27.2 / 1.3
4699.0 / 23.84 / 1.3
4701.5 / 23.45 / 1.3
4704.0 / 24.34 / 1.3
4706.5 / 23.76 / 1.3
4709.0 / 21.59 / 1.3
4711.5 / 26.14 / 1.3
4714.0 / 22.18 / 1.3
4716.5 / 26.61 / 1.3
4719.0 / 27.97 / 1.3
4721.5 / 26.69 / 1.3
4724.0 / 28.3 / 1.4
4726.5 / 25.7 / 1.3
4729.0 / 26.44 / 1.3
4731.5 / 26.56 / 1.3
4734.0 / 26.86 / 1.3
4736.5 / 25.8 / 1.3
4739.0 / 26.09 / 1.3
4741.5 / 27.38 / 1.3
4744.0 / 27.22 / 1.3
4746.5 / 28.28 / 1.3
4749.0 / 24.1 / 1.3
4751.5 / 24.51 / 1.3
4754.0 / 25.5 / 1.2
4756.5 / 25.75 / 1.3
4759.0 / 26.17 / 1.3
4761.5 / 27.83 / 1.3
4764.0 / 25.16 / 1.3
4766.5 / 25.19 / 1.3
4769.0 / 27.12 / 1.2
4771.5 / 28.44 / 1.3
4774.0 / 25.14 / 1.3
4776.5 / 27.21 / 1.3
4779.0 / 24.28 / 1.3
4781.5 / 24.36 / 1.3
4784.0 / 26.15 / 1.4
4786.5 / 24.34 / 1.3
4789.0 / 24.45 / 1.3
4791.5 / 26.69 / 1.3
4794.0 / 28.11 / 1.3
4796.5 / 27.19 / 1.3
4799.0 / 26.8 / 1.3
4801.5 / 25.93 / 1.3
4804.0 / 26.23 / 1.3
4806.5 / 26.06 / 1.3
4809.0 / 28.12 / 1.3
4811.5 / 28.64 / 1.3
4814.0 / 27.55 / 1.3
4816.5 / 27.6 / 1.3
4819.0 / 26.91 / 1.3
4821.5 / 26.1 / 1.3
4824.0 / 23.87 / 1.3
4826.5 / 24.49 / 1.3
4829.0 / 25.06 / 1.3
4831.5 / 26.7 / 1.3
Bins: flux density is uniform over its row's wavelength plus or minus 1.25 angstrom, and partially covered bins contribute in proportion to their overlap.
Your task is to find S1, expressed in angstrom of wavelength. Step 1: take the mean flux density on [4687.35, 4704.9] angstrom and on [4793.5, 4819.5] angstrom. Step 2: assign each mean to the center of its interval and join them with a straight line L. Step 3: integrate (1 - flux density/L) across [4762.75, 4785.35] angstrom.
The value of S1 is 0.6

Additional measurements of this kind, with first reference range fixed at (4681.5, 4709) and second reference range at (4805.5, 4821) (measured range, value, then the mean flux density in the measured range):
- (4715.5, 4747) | -1.4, 26.9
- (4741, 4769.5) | 0.1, 26.1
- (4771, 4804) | 1.1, 26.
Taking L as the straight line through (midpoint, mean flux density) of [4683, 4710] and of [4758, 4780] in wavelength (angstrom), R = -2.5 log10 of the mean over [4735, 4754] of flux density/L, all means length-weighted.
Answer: -0.01 mag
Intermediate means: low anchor 25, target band 26.2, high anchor 26.3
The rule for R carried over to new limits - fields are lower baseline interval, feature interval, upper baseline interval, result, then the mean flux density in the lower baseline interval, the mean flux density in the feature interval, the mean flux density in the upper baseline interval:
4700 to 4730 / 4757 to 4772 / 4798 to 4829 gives -0.03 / 25.2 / 26.5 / 26.5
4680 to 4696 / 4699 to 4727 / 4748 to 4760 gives 0.02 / 25.6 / 25.1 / 25.2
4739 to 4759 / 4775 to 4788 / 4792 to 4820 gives 0.06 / 26.1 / 25.2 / 27.2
